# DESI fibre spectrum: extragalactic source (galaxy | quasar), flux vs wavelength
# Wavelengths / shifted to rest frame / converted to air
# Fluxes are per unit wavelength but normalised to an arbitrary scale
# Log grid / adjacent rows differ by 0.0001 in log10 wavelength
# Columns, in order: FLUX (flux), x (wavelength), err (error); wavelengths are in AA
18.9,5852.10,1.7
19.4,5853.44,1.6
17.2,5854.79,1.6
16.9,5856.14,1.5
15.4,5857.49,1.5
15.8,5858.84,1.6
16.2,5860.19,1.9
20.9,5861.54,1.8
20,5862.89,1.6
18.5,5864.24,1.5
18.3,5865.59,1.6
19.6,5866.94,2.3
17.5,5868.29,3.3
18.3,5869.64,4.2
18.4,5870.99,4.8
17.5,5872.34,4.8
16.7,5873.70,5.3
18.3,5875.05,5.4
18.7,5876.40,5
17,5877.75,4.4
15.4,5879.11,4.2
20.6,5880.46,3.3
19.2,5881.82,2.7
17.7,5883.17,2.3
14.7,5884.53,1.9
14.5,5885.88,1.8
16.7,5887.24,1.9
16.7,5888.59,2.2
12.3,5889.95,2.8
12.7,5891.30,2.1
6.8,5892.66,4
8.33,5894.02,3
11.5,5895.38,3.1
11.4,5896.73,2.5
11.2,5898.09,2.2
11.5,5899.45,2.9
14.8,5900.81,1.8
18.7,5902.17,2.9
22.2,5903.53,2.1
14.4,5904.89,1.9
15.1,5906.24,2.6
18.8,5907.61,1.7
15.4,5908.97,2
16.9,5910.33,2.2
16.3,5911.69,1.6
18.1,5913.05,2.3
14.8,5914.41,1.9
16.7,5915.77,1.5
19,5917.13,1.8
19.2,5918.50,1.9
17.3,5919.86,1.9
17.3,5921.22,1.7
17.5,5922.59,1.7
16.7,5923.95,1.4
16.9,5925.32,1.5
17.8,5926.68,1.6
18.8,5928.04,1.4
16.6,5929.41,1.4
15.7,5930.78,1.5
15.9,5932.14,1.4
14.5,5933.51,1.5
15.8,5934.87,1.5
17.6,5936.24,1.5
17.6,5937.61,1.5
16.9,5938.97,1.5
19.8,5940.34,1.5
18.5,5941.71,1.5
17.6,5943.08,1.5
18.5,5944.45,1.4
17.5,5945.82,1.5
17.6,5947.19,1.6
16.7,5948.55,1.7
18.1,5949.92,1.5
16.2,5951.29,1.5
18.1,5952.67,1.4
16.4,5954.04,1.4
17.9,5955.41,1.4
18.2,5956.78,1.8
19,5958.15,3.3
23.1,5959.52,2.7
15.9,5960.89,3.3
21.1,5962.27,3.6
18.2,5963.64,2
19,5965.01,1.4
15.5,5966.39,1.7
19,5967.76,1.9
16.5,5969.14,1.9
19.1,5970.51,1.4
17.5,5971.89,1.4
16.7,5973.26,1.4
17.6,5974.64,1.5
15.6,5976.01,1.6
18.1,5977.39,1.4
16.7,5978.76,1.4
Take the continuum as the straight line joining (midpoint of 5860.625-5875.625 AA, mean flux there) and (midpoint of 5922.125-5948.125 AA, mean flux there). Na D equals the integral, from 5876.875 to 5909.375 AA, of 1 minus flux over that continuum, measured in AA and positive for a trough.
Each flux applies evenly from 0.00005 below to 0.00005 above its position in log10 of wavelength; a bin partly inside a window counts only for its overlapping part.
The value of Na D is 5.63 AA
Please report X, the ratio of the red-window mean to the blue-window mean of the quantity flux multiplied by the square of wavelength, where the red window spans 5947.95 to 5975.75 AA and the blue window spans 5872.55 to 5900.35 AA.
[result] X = 1.3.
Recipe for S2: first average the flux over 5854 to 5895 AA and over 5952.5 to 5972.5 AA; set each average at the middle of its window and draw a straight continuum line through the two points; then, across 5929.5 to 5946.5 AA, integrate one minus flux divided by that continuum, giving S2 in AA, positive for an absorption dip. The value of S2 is 0.6 AA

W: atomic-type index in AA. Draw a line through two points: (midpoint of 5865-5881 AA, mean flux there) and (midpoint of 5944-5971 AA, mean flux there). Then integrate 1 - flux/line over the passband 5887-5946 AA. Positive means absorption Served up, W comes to 6.7 AA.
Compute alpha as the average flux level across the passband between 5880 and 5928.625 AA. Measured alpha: 15.8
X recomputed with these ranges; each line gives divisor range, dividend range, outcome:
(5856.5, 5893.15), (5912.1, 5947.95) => 1.05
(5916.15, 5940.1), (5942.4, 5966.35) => 1.06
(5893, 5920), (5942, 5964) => 1.19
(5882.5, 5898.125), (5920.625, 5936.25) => 1.31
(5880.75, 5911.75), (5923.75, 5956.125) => 1.19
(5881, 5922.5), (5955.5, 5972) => 1.23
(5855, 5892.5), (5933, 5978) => 1.07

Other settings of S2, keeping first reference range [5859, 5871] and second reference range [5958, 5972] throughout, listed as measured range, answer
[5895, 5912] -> 3.0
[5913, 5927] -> 0.9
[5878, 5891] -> 1.5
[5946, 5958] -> 0.7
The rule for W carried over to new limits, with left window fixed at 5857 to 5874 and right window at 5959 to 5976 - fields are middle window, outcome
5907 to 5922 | 0.7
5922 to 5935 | 1.0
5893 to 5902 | 3.2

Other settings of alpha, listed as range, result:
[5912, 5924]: 17.4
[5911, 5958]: 17.3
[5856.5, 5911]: 16.1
